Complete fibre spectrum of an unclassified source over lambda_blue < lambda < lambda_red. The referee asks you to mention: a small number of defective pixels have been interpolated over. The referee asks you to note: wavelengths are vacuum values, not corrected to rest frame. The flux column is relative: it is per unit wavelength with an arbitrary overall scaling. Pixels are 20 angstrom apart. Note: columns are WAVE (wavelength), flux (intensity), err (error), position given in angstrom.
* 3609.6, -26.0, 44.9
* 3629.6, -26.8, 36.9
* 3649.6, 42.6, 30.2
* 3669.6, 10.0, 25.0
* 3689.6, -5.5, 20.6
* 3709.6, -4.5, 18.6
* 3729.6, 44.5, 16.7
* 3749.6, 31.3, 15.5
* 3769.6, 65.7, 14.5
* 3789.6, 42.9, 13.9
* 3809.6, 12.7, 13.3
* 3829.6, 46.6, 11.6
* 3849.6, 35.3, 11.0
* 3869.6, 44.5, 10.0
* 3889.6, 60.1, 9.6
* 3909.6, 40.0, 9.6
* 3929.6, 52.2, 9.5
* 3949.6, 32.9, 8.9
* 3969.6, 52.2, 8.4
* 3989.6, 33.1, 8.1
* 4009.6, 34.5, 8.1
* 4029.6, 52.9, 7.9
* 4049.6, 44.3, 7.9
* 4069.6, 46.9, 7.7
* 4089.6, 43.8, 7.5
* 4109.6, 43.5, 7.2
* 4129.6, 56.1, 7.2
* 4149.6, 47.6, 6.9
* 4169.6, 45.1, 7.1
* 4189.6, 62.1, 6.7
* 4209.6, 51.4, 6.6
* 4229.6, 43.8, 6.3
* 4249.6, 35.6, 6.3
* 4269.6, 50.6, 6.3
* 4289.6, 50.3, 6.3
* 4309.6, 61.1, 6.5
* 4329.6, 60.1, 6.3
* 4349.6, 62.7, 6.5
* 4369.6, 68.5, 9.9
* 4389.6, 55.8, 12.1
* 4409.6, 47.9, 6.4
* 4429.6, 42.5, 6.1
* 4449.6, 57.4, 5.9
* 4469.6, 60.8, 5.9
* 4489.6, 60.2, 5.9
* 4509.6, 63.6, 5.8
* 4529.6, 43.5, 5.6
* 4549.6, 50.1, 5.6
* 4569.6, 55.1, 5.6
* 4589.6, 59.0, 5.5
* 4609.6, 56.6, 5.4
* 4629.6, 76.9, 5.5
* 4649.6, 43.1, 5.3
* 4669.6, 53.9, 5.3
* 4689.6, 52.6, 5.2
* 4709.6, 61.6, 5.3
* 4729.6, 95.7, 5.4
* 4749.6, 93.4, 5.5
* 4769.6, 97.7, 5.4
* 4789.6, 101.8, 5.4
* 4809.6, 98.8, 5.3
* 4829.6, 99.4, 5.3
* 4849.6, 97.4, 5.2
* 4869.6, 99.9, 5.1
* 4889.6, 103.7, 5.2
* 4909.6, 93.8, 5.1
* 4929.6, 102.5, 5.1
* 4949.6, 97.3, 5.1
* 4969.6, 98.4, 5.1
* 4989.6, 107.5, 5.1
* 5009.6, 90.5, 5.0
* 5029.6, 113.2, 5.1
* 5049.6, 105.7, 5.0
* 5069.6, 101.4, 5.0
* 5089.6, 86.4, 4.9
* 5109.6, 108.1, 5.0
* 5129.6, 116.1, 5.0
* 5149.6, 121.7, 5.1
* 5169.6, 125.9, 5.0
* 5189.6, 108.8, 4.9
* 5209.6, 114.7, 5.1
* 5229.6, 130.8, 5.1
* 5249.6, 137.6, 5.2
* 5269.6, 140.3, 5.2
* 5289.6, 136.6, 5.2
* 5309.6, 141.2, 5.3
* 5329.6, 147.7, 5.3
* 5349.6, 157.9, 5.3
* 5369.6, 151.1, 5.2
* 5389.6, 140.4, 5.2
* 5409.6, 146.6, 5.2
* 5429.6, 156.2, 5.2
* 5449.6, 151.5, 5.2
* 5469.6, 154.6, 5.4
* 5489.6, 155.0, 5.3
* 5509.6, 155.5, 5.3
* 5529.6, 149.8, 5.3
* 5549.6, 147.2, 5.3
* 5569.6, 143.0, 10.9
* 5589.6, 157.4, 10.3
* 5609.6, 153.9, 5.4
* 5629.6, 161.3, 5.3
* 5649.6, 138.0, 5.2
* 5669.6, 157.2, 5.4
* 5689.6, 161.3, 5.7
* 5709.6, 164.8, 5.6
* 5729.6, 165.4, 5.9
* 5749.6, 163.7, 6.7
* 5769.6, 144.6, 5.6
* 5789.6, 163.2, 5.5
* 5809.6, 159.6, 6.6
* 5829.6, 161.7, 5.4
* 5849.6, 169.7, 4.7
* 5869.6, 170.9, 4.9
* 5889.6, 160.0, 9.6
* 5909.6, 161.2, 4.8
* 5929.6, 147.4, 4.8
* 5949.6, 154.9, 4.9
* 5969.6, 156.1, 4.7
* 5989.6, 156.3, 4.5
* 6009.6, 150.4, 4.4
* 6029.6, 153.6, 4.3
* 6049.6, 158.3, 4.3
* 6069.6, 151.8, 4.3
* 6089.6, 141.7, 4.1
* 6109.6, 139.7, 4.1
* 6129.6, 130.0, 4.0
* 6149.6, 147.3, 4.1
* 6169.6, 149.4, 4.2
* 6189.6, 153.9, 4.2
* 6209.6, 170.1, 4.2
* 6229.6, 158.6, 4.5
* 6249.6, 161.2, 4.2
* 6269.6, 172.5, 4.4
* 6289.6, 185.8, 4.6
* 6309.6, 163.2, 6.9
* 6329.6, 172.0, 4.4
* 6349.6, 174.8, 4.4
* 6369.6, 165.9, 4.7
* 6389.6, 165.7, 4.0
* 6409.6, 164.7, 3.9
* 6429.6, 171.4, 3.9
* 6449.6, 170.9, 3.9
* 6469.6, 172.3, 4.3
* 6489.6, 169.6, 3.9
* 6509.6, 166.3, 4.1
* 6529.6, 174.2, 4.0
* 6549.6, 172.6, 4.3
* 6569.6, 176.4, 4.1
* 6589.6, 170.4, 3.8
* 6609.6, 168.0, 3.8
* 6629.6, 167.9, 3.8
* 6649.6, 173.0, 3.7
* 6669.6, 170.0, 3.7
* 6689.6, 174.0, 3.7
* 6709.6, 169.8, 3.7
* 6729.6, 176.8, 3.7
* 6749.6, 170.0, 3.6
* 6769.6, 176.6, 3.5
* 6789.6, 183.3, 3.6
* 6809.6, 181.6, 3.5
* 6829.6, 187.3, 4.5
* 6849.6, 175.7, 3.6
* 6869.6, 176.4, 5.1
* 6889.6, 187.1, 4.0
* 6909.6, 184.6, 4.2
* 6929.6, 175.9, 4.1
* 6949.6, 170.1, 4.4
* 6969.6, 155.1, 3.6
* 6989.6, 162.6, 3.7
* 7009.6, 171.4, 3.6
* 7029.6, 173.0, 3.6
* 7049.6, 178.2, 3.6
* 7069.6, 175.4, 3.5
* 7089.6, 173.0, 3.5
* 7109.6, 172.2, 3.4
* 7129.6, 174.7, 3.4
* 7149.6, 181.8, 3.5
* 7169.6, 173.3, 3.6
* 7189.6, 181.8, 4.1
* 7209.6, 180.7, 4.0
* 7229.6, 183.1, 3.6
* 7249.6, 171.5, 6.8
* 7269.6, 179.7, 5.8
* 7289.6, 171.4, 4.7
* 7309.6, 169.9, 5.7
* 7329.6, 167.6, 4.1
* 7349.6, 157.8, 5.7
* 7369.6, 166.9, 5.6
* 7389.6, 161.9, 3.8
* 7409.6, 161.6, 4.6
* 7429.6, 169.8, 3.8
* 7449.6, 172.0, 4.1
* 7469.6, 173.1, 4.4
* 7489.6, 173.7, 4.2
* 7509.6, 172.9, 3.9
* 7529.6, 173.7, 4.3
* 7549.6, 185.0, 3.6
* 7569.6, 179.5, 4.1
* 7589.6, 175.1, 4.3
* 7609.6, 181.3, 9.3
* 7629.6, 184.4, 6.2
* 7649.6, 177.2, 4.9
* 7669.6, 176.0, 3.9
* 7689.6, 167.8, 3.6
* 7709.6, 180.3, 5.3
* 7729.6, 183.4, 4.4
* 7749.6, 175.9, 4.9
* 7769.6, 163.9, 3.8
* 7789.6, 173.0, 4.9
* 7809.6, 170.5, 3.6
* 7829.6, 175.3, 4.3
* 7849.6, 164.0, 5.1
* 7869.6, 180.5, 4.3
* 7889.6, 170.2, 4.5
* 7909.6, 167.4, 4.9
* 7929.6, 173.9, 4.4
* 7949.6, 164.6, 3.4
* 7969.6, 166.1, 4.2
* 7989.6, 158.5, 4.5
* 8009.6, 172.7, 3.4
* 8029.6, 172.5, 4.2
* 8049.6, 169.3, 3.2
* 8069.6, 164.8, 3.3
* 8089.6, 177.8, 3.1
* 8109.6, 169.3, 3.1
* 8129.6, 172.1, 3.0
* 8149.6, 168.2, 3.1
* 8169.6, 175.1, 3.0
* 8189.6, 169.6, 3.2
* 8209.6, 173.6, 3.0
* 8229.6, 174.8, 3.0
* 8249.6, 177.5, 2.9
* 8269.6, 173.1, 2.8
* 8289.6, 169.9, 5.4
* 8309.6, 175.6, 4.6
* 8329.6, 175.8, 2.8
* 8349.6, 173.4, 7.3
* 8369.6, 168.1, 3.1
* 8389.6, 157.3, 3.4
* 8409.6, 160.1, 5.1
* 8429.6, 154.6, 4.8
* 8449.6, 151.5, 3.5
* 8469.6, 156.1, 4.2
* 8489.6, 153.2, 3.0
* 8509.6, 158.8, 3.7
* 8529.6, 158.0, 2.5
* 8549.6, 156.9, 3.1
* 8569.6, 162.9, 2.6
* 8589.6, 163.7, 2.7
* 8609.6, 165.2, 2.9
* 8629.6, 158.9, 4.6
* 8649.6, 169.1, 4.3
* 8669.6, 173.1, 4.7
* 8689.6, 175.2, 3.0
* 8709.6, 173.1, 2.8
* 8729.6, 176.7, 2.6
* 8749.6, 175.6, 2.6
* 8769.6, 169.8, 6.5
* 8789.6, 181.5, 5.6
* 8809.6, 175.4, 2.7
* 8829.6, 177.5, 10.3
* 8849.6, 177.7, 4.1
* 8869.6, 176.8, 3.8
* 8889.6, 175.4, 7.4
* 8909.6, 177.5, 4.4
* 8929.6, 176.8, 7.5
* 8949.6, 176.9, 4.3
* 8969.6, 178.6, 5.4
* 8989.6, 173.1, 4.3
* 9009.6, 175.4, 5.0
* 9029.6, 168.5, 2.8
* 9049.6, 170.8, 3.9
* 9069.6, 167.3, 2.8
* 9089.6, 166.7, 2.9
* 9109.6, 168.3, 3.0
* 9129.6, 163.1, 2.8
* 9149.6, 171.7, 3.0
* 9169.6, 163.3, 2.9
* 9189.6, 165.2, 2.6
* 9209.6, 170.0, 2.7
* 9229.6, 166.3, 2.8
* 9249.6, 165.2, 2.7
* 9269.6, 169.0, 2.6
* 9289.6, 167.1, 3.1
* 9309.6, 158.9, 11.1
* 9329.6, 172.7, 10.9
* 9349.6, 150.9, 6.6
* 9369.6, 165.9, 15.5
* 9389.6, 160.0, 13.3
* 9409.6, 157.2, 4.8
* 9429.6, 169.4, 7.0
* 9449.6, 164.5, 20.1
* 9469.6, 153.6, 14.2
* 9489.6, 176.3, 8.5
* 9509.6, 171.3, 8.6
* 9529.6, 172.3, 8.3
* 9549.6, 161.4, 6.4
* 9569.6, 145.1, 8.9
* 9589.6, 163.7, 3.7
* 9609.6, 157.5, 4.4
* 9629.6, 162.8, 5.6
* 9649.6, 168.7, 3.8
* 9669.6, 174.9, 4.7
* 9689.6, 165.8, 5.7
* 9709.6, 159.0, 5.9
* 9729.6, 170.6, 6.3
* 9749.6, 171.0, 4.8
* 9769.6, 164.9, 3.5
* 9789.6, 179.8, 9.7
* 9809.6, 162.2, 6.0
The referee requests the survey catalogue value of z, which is 0.18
